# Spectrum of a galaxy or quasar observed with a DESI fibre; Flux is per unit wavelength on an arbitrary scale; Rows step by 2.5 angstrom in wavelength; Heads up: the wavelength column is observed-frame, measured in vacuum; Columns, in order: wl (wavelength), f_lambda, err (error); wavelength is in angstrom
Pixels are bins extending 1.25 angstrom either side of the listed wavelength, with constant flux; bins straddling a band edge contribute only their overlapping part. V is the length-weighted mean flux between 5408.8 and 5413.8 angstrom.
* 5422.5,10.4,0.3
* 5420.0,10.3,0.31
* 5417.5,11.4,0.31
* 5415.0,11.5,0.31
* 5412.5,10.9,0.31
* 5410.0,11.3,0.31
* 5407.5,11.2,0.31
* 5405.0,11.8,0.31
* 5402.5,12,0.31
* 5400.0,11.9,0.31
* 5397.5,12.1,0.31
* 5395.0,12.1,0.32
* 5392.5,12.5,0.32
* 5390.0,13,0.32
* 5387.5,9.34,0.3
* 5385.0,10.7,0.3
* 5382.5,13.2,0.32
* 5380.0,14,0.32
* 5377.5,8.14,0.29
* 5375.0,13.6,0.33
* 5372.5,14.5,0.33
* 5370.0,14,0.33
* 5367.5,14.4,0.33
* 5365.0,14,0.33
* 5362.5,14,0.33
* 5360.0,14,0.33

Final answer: 11.1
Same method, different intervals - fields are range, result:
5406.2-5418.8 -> 11.3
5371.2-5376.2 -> 14.1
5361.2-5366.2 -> 14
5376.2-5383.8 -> 11.8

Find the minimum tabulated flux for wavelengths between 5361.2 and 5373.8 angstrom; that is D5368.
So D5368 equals 14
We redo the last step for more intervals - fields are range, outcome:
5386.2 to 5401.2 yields 9.34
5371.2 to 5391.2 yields 8.14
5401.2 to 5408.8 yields 11.2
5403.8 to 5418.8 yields 10.9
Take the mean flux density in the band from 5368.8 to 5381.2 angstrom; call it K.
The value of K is 12.8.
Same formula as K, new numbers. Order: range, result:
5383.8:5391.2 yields 11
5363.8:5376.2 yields 14.1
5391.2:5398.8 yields 12.2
